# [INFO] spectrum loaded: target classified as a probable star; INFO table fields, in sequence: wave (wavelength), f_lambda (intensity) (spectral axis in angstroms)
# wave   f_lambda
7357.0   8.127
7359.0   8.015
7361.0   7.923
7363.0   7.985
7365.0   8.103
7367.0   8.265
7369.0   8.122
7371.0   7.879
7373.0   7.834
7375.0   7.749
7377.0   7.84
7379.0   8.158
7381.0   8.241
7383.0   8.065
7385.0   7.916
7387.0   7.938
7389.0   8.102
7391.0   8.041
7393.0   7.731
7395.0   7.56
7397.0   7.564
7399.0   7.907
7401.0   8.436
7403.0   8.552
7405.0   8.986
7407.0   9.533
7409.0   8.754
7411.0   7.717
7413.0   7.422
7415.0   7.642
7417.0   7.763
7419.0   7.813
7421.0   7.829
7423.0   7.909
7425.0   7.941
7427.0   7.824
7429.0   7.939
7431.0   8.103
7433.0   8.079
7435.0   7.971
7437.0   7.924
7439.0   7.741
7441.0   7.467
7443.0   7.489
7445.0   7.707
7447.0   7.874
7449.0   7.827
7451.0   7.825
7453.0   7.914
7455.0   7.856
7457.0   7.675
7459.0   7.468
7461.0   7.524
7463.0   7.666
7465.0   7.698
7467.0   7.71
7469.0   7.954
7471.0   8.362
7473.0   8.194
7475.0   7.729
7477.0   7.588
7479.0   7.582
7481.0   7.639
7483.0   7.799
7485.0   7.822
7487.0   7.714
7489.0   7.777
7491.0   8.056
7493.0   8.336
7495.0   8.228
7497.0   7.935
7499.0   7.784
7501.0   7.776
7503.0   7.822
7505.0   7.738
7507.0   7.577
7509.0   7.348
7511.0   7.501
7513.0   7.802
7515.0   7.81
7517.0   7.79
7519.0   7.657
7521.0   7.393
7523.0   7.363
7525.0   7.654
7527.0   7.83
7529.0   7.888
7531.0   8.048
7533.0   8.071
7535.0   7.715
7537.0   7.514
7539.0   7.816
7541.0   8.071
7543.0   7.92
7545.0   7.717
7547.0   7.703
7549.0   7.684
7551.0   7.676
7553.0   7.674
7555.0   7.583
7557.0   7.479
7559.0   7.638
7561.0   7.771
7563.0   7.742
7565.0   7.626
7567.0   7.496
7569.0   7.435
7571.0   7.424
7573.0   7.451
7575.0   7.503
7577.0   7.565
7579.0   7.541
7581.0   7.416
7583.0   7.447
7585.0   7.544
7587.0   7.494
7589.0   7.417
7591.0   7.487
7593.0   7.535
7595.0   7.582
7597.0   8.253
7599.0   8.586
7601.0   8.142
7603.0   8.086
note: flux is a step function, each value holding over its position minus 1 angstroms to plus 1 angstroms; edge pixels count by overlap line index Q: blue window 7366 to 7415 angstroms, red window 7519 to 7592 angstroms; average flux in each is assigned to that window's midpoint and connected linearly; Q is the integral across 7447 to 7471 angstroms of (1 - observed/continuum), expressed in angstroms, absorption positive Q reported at 0.39 angstroms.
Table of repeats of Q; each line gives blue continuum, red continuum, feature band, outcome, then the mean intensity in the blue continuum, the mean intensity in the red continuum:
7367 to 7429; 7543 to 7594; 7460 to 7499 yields -0.2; 8.03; 7.57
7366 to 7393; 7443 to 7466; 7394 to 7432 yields -0.9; 8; 7.72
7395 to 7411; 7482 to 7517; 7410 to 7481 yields 3.1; 8.42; 7.81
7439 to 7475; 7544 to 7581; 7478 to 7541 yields -0.7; 7.77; 7.59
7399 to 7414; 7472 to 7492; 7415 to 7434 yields 0.9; 8.45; 7.79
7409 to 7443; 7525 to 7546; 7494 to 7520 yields 0.3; 7.84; 7.85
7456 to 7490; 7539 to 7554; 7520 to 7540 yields 0.1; 7.76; 7.78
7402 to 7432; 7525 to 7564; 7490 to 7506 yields -0.1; 8.12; 7.76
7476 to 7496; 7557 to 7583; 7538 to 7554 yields -0.3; 7.85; 7.54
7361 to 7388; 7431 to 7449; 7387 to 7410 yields -1.0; 8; 7.8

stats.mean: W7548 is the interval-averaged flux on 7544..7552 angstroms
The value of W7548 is 7.7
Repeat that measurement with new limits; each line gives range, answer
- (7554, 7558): 7.53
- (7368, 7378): 7.88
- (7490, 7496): 8.21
